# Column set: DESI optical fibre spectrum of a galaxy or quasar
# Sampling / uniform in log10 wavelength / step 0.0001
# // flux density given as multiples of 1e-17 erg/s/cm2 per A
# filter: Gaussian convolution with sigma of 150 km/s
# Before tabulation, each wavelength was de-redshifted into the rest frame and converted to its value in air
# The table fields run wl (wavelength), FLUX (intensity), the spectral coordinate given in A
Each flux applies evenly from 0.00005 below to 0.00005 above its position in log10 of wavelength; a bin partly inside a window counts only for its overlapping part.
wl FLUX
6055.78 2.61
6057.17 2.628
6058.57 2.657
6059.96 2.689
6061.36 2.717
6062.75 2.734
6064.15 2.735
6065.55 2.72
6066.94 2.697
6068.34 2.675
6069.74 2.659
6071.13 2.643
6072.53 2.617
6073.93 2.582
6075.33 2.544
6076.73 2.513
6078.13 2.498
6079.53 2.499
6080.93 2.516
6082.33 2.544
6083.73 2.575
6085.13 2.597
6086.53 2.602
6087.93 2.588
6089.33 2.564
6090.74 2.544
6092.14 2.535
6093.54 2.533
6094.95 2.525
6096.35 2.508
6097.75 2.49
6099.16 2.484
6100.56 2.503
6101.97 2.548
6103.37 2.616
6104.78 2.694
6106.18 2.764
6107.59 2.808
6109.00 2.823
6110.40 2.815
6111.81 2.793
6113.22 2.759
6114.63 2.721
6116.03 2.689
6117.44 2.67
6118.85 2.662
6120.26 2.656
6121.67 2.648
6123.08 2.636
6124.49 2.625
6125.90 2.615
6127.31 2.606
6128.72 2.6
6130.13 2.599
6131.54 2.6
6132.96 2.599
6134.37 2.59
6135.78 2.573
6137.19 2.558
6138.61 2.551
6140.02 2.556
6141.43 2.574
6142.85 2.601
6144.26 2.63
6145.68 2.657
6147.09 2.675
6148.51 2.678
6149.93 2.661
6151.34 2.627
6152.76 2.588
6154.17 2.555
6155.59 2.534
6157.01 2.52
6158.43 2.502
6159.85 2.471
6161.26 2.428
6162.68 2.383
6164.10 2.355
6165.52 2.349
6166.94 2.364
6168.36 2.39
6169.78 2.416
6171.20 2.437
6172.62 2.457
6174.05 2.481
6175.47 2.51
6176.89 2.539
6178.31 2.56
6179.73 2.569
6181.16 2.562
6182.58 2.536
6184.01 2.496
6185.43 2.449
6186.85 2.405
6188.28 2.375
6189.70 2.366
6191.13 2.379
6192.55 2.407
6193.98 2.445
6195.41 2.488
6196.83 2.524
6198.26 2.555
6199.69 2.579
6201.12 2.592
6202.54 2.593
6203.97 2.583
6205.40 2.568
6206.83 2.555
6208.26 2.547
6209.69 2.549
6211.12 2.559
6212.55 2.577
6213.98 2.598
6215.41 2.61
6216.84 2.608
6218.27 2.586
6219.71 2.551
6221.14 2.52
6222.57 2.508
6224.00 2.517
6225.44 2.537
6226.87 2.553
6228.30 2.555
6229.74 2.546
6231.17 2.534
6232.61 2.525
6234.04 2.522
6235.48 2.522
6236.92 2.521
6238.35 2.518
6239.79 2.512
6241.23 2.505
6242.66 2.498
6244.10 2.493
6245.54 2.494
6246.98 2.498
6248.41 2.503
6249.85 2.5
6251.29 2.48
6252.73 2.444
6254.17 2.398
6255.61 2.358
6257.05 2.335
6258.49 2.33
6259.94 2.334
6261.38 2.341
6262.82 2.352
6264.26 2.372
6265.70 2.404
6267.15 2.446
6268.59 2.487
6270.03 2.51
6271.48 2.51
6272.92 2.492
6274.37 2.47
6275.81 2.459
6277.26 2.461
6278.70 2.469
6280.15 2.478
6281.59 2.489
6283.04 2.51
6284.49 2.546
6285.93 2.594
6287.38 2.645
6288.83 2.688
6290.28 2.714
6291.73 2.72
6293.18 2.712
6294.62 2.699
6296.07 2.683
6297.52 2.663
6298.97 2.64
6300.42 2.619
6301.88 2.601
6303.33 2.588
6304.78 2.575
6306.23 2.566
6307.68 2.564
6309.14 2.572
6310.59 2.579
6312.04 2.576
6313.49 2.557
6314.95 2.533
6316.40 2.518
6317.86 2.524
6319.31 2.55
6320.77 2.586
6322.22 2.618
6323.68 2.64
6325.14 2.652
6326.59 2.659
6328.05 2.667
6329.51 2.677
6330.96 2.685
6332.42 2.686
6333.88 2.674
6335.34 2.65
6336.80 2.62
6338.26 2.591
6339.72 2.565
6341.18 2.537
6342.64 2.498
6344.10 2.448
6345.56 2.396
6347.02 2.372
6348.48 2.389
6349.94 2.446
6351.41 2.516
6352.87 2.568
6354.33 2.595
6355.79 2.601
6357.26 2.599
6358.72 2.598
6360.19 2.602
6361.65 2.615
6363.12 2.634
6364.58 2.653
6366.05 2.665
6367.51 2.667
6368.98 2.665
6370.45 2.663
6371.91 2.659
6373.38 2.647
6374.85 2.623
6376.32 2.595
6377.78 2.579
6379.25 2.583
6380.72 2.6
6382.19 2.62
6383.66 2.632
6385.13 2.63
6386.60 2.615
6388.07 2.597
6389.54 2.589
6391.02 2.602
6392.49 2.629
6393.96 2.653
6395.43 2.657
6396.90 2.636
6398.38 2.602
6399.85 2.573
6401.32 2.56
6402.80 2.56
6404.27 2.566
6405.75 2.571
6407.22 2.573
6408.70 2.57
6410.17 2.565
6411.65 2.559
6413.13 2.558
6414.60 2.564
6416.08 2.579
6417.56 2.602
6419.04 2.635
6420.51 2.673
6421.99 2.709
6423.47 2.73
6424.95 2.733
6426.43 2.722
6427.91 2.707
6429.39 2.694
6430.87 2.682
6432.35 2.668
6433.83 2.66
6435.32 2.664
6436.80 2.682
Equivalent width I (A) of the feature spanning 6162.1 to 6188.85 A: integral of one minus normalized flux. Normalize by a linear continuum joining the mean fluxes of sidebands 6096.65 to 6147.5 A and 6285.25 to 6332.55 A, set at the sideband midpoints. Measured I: 1.8 A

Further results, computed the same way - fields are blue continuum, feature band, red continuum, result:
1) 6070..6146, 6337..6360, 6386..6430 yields 0.86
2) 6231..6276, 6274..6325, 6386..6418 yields -1.76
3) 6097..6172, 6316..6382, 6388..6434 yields 0.64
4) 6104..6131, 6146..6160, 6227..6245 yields 0.29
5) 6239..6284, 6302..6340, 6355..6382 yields -0.84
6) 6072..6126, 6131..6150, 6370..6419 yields 0.04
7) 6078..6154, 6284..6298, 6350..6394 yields -0.29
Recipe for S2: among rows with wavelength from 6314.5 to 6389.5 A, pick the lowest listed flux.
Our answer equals 2.372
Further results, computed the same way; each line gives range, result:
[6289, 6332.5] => 2.518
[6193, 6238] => 2.445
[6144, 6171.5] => 2.349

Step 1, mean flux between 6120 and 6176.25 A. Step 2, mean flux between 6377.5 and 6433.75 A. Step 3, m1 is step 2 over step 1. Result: 1.03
